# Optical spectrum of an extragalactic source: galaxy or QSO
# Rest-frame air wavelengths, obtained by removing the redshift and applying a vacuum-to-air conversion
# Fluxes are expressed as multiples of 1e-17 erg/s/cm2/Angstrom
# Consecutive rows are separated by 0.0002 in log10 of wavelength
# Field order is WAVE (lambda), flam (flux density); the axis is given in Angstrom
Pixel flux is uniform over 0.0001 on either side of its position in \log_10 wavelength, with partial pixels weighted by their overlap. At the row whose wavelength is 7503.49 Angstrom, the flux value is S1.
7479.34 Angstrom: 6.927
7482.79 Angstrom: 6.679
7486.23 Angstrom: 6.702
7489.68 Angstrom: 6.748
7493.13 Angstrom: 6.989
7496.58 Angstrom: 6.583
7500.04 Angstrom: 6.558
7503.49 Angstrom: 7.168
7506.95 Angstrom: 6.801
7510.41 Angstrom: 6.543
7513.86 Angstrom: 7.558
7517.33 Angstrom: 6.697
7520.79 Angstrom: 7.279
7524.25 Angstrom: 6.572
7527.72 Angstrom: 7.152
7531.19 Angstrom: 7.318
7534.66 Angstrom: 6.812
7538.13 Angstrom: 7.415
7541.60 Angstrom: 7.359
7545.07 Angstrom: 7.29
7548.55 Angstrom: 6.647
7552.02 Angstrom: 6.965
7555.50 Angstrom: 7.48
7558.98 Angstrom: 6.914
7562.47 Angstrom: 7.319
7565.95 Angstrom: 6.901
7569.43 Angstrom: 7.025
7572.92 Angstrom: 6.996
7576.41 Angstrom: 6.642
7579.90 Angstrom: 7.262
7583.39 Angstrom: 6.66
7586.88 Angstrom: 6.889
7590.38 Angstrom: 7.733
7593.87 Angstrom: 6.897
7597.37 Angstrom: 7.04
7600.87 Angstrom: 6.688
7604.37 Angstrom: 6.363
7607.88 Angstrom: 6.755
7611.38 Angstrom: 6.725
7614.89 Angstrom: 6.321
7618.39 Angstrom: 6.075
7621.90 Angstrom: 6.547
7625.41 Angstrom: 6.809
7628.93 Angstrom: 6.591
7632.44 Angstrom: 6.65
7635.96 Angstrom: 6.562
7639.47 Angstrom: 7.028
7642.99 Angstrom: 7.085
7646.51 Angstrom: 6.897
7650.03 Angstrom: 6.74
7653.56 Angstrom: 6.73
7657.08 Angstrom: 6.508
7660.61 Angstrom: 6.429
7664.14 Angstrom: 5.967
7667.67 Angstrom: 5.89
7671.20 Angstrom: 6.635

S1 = 7.168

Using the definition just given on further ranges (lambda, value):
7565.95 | 6.901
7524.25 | 6.572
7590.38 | 7.733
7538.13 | 7.415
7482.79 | 6.679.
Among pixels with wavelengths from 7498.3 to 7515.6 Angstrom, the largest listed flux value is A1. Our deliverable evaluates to 7.558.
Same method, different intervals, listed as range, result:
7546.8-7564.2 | 7.48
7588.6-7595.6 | 7.733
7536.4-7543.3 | 7.415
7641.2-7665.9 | 7.085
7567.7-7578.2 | 7.025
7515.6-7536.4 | 7.318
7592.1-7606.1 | 7.04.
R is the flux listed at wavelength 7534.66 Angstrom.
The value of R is 6.812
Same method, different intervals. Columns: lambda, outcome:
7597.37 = 7.04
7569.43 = 7.025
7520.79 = 7.279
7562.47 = 7.319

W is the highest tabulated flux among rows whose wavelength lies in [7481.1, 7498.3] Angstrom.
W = 6.989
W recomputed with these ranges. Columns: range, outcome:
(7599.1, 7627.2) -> 6.809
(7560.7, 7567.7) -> 7.319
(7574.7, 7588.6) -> 7.262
